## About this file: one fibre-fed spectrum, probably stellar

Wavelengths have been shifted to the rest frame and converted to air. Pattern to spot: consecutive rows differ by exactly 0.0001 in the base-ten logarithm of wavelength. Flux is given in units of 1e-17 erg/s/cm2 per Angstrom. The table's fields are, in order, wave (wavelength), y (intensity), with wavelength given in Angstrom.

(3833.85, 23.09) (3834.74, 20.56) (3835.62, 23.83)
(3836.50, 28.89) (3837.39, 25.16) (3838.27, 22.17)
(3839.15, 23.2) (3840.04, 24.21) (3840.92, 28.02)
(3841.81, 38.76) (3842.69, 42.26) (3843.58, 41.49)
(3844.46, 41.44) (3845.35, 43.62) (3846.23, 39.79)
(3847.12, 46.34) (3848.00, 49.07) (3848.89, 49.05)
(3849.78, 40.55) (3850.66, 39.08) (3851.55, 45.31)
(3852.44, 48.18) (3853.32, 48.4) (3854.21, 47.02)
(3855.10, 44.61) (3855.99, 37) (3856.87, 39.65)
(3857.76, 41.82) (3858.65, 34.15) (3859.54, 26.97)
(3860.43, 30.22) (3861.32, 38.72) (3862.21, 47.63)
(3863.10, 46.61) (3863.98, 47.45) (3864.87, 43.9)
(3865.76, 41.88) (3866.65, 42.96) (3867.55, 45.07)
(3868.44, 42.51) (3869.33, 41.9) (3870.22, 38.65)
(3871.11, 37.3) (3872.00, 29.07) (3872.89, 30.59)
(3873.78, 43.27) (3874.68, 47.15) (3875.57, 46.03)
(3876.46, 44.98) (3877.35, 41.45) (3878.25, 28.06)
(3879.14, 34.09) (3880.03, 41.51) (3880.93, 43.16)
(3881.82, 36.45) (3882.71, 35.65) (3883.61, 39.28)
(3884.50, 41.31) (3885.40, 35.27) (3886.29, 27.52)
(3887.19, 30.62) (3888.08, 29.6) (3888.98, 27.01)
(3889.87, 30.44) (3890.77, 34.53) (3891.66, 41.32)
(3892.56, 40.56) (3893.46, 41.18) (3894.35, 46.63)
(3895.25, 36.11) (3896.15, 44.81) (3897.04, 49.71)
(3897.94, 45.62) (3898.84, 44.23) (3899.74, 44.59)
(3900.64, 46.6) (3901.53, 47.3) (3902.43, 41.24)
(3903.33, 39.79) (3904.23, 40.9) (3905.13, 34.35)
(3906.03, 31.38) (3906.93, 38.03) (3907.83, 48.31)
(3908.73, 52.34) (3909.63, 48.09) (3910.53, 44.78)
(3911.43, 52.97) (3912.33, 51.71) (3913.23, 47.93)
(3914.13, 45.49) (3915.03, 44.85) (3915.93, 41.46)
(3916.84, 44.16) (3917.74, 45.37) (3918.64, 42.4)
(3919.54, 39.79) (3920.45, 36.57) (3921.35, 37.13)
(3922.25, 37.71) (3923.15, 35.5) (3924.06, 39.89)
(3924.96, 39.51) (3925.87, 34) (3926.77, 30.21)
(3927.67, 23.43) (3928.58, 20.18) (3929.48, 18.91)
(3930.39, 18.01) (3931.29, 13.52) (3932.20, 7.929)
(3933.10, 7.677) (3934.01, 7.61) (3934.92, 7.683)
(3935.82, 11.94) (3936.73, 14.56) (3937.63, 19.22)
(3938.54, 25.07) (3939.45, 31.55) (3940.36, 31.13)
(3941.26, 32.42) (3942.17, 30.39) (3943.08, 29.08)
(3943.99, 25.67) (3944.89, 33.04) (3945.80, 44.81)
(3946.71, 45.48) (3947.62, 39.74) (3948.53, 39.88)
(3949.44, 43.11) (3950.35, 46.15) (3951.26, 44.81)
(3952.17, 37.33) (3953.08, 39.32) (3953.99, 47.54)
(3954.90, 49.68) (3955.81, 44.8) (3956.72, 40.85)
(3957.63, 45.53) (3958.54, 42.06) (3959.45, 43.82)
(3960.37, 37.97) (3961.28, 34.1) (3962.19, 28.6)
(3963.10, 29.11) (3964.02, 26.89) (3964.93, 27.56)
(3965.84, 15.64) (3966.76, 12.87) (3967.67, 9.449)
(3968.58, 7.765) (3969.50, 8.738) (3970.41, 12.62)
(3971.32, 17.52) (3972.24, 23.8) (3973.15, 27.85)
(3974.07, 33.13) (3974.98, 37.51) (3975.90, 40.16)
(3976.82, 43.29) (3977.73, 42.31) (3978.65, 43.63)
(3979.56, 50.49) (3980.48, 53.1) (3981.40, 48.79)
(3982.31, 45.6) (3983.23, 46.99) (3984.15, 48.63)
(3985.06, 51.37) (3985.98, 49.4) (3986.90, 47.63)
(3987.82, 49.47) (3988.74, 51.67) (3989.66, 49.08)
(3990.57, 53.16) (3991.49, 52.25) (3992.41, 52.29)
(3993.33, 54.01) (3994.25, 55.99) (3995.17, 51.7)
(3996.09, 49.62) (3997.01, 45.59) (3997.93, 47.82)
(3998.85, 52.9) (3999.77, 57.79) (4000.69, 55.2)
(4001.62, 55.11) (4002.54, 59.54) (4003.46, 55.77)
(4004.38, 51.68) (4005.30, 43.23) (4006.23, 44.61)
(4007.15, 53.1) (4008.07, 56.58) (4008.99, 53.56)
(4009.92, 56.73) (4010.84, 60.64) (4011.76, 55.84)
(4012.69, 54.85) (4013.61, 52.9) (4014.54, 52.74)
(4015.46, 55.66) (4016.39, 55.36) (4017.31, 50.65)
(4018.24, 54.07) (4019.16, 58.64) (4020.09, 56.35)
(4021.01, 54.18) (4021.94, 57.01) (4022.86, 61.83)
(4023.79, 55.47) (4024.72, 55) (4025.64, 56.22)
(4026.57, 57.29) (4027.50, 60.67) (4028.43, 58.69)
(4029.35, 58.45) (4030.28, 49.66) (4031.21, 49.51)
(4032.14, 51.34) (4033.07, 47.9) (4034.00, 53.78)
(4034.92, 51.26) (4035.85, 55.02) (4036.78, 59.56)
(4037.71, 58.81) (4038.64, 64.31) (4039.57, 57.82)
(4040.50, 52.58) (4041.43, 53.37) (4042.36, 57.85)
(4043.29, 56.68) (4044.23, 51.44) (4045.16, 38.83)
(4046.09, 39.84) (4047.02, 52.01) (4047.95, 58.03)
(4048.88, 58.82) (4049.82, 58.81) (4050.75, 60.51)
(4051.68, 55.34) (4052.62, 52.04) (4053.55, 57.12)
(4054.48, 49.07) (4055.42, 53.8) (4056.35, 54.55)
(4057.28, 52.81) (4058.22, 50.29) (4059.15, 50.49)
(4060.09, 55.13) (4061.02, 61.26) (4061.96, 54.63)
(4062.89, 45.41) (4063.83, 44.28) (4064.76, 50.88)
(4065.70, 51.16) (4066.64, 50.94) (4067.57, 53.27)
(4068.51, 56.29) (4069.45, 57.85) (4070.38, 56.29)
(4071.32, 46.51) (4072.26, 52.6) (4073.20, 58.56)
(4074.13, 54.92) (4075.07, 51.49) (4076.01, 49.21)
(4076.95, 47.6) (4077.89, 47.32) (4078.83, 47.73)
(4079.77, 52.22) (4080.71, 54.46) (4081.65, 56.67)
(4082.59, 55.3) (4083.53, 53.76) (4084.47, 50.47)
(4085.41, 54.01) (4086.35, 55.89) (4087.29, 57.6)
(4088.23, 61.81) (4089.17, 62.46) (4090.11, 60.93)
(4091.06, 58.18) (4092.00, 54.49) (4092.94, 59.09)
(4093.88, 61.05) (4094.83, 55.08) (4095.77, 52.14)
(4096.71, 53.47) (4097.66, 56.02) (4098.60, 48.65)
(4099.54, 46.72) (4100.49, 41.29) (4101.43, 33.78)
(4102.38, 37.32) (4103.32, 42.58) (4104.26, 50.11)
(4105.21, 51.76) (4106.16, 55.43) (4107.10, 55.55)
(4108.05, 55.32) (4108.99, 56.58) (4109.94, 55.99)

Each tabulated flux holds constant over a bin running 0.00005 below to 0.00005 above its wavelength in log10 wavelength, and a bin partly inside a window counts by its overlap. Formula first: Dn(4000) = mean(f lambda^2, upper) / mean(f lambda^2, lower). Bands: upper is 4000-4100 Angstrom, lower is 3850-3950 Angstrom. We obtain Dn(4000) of 1.58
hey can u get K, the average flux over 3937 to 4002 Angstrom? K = 39.2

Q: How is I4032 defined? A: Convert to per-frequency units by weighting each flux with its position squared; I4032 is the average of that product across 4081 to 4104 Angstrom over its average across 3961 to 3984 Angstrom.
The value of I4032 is 1.8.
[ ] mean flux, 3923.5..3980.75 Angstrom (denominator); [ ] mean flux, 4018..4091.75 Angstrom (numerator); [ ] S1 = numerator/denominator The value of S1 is 1.79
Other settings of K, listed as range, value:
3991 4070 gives 53.9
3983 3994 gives 50.7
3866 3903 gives 39.4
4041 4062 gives 53.6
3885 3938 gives 35.3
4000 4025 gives 54.7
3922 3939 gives 21.5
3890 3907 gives 41.4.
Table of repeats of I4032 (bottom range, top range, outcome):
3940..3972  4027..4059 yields 1.73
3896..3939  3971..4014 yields 1.45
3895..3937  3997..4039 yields 1.62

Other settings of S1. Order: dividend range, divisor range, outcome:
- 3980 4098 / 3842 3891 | 1.35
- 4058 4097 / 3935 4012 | 1.33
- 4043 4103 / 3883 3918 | 1.27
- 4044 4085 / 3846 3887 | 1.30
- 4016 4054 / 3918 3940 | 2.18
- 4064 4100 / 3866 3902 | 1.37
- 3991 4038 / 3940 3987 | 1.50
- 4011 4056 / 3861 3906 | 1.37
